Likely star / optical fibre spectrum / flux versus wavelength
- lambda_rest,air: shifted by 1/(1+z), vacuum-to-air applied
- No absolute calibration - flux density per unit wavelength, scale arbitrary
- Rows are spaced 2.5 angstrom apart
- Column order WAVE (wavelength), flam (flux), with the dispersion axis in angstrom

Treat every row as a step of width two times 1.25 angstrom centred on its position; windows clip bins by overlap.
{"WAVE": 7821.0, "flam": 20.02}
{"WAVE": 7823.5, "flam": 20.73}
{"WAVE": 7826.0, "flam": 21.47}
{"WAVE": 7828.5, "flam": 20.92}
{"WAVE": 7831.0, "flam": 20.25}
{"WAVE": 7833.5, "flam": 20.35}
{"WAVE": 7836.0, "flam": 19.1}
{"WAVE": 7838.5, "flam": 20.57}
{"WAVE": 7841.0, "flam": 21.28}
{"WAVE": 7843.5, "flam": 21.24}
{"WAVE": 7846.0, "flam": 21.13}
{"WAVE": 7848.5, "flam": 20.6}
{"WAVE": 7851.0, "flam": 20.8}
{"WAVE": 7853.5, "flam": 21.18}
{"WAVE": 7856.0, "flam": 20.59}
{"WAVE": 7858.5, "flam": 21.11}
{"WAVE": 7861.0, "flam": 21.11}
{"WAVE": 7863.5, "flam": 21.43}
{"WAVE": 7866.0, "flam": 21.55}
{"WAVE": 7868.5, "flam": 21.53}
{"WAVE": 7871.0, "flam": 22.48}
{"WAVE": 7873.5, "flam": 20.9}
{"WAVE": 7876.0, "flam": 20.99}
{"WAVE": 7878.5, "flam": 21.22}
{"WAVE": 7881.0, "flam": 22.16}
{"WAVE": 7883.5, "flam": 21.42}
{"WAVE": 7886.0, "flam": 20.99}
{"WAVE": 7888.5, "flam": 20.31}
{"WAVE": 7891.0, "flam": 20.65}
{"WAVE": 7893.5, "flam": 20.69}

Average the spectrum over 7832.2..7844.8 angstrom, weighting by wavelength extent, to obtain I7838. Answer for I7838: 20.5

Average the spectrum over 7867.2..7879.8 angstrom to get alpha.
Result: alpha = 21.4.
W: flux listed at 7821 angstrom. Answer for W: 20.02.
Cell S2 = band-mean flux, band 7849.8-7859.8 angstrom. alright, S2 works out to 20.9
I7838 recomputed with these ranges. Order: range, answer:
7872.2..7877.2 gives 21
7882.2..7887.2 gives 21.2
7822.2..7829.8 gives 21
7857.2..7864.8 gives 21.2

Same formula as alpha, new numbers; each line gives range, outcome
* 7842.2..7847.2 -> 21.2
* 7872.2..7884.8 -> 21.3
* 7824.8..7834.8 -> 20.7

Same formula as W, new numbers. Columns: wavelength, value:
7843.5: 21.24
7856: 20.59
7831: 20.25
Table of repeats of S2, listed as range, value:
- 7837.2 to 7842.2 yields 20.9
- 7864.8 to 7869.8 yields 21.5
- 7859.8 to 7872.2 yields 21.6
